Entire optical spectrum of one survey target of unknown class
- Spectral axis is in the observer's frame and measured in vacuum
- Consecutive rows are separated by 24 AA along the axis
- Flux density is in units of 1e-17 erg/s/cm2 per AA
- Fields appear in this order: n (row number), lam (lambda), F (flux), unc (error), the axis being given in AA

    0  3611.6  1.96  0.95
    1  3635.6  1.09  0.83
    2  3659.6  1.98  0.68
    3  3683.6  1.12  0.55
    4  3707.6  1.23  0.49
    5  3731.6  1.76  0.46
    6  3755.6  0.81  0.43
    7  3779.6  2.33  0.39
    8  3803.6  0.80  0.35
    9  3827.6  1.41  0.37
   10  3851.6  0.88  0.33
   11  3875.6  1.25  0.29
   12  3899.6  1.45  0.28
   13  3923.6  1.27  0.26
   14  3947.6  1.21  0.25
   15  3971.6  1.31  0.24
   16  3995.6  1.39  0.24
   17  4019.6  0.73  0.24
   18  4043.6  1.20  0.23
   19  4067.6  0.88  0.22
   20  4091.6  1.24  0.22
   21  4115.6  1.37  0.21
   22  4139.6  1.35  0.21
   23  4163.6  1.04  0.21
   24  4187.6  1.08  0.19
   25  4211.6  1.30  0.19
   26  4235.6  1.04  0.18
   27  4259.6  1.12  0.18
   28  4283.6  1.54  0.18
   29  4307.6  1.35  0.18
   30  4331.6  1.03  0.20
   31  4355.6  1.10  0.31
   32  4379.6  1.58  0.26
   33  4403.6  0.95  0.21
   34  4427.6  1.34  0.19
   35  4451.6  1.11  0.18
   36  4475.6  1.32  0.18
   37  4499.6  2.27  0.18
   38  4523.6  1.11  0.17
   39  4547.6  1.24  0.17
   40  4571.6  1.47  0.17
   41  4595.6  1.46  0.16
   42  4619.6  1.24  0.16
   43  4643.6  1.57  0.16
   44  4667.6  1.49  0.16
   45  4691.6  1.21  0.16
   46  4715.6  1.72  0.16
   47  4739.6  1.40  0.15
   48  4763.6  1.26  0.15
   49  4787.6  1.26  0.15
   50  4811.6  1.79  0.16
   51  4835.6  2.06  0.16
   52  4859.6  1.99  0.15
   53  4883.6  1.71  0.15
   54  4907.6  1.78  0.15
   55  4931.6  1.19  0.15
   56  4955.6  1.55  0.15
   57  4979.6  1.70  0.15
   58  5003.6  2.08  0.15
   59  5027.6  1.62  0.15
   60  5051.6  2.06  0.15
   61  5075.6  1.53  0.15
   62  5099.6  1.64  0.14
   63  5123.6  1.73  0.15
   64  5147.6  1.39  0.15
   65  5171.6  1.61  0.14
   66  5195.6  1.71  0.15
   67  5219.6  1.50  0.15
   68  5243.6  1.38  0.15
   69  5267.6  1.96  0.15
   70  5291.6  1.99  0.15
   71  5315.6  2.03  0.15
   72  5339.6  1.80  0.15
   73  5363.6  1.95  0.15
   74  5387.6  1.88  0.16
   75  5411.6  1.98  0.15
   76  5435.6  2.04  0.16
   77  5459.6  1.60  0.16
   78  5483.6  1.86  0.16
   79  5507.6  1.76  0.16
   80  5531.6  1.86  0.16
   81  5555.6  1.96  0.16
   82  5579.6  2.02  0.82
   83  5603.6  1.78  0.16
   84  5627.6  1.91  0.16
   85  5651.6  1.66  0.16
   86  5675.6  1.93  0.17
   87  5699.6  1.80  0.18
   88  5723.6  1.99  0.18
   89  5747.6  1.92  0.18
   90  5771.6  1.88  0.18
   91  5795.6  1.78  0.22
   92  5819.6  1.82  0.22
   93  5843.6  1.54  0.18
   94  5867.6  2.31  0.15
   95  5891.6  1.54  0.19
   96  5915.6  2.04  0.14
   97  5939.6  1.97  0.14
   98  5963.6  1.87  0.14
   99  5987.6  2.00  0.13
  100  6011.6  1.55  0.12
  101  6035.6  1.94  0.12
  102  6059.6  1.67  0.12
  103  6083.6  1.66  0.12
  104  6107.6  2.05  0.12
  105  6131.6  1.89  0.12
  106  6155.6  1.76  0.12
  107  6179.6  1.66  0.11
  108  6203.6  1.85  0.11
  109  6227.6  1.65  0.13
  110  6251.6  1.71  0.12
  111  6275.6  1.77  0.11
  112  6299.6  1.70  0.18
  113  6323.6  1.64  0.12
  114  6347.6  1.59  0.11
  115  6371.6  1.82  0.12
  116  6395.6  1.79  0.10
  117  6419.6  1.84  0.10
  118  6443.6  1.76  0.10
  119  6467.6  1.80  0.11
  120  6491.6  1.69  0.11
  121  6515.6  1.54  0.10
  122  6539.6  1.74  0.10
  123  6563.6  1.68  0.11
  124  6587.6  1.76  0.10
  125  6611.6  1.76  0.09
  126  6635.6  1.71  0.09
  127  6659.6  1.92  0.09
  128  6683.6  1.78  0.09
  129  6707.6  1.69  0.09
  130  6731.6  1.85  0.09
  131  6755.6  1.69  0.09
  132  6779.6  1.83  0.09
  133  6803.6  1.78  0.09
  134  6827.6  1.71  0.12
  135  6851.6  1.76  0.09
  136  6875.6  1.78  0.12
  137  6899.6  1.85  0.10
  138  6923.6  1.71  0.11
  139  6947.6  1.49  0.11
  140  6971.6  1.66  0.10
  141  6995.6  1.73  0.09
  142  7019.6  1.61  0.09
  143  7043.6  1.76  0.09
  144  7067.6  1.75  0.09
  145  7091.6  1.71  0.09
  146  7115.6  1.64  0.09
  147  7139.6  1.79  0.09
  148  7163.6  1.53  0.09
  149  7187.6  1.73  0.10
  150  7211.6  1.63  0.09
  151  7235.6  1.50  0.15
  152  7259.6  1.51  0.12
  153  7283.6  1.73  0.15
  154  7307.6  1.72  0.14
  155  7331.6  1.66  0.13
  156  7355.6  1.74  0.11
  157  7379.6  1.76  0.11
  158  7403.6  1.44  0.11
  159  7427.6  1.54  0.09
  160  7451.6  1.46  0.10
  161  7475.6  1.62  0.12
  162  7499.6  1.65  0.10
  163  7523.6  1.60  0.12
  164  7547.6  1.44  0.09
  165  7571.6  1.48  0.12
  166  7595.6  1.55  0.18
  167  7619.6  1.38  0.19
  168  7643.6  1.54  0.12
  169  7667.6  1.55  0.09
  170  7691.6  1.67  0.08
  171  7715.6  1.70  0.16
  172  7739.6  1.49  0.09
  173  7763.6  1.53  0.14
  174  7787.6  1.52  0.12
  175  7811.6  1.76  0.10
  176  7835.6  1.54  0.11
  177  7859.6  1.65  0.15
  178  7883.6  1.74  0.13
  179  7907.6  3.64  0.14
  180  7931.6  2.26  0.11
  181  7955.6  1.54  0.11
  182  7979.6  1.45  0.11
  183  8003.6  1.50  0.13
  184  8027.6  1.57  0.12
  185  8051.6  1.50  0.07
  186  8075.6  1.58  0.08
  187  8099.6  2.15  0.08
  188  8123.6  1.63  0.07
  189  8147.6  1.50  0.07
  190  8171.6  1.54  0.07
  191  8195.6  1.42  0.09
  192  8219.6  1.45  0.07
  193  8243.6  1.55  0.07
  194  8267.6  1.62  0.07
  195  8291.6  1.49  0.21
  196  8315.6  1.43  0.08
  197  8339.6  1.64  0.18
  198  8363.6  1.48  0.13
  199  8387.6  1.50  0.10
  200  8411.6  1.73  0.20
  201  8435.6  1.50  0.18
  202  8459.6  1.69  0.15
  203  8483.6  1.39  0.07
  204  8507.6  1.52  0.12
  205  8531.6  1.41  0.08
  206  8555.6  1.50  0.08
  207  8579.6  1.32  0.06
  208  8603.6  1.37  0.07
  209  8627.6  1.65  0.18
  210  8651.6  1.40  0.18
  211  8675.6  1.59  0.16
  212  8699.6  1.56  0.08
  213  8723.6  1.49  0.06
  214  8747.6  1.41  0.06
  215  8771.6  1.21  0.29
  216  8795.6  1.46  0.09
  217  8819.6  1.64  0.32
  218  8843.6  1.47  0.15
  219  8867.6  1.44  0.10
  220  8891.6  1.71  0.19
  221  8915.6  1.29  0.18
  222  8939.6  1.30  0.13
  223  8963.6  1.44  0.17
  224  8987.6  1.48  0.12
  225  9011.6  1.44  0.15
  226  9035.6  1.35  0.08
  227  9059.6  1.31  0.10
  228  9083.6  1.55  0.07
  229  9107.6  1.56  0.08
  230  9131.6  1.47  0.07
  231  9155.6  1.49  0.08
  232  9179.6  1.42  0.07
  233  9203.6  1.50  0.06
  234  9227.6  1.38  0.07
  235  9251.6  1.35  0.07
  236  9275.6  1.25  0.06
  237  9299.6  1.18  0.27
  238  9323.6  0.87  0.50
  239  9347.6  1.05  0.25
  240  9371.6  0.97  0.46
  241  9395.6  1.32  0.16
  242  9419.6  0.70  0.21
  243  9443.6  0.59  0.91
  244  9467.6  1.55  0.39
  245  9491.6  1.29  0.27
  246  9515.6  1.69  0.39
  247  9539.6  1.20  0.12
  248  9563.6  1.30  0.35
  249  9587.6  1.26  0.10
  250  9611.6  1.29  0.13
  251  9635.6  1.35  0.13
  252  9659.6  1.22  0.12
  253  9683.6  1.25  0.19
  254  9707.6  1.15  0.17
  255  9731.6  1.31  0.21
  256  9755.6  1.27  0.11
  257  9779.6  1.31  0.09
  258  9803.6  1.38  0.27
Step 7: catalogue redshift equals 0.205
